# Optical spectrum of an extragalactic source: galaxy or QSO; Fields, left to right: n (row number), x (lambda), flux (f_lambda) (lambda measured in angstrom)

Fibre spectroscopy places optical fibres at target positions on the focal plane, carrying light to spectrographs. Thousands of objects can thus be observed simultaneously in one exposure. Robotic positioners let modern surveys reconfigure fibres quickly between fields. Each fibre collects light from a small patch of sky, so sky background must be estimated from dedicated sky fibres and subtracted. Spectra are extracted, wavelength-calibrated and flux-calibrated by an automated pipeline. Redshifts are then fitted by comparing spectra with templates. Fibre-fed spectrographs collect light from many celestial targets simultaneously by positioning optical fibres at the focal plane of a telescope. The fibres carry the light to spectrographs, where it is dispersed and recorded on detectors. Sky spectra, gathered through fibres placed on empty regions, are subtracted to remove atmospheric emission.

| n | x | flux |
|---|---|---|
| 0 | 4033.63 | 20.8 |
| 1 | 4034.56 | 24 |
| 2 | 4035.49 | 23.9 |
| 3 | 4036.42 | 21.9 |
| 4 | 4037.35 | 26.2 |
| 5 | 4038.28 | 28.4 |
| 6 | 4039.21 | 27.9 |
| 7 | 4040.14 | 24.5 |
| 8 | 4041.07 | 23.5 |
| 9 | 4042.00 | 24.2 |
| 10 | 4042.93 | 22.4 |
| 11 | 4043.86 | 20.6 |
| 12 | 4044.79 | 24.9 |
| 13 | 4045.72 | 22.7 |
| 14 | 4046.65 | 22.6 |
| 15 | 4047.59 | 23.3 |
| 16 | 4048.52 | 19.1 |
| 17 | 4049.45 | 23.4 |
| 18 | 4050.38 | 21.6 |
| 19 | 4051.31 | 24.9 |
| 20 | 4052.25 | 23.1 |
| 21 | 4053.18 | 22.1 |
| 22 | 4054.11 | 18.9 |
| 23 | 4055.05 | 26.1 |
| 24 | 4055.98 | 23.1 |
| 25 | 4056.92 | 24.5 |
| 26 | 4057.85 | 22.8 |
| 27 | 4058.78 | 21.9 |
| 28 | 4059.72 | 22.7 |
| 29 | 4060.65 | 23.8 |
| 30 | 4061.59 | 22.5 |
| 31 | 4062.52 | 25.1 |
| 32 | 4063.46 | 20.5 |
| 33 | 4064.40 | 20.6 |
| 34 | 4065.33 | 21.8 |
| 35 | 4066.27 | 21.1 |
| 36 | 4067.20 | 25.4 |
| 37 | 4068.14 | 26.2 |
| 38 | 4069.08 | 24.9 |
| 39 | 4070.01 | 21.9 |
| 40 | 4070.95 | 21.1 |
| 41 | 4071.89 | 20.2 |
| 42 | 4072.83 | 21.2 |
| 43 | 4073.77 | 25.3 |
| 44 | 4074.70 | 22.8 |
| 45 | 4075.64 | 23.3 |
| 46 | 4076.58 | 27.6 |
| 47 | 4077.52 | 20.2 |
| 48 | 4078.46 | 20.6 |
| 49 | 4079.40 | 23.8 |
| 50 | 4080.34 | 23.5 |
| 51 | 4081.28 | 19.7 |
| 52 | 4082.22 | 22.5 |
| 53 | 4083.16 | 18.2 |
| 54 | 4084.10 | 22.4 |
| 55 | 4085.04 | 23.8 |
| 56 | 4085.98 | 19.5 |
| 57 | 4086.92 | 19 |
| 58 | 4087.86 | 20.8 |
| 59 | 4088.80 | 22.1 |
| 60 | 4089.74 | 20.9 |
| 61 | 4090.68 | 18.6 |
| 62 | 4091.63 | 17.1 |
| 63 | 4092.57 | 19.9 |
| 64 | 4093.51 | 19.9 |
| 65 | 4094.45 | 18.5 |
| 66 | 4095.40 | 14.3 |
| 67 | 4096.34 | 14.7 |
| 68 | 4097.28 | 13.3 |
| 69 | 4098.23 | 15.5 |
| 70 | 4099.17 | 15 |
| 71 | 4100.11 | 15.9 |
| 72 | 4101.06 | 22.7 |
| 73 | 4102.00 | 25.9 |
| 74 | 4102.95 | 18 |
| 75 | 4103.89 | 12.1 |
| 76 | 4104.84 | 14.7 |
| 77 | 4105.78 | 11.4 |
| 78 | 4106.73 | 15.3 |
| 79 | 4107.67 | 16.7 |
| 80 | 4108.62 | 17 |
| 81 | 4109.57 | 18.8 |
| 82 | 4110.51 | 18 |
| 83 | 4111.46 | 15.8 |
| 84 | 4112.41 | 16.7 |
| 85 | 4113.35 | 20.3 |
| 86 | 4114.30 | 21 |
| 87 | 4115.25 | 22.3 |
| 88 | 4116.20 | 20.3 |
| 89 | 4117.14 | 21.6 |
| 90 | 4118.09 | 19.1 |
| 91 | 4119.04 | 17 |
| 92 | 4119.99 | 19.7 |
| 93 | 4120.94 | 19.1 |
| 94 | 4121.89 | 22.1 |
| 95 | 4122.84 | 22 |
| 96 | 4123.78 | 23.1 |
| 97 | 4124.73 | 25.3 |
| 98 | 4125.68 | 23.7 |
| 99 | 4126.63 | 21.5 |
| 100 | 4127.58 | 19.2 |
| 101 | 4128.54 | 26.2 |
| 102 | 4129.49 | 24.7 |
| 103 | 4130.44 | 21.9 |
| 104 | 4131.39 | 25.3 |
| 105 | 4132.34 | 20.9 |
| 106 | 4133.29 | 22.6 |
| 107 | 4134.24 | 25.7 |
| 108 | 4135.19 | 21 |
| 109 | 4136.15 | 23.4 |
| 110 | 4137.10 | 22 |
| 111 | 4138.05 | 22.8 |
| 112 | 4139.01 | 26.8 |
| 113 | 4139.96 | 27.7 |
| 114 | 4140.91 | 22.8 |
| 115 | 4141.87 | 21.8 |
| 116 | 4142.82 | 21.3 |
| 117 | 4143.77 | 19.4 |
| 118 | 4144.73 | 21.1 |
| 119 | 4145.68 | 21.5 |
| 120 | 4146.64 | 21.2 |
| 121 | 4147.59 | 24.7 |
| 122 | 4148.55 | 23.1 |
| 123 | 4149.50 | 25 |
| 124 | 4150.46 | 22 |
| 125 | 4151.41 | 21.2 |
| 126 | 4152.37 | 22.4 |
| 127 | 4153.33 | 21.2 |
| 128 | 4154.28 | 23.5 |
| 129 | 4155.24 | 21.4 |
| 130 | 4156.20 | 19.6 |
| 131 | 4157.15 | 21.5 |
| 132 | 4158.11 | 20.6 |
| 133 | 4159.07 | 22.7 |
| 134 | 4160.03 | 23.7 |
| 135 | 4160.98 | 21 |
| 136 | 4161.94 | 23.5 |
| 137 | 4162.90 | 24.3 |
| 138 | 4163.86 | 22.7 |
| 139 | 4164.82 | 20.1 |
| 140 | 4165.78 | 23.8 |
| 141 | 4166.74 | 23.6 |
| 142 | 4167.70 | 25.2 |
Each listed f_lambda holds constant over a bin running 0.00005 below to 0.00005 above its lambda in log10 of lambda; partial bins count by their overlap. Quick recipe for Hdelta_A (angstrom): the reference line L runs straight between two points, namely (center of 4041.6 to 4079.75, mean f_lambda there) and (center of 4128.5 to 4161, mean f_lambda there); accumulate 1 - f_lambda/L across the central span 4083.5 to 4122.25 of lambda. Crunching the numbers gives 7.3 angstrom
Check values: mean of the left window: 22.8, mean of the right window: 22.7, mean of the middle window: 18.4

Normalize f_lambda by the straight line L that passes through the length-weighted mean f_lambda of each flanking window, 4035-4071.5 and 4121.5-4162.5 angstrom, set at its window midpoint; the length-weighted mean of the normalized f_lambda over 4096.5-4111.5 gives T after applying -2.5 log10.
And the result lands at 0.35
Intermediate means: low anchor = 23.2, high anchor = 22.7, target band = 16.6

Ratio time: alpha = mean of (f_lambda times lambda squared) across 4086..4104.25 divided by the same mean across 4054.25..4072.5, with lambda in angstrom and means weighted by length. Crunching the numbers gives 0.81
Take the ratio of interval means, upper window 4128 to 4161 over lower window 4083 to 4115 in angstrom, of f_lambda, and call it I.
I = 1.26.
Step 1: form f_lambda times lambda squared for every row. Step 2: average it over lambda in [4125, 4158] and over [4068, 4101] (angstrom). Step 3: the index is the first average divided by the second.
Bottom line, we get 1.14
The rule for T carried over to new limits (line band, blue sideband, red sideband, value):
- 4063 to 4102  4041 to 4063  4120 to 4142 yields 0.112 mag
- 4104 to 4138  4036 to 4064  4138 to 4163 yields 0.117 mag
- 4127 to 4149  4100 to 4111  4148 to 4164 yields -0.121 mag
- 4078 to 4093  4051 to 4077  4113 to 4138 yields 0.094 mag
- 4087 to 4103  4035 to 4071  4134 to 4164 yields 0.238 mag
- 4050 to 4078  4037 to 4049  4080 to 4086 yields -0.015 mag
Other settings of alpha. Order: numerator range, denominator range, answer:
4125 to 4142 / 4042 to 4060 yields 1.07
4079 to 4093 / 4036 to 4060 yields 0.91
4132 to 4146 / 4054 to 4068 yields 1.03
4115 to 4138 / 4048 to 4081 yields 1.00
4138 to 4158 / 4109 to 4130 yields 1.09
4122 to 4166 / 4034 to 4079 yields 1.02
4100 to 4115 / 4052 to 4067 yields 0.80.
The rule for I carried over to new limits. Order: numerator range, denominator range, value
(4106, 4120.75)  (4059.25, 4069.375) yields 0.80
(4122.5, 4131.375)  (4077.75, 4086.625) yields 1.08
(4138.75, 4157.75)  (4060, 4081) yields 0.98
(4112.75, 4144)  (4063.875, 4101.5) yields 1.08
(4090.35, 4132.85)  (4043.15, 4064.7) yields 0.85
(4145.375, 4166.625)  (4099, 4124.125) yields 1.20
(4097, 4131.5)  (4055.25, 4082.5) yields 0.85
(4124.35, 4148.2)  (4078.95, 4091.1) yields 1.09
